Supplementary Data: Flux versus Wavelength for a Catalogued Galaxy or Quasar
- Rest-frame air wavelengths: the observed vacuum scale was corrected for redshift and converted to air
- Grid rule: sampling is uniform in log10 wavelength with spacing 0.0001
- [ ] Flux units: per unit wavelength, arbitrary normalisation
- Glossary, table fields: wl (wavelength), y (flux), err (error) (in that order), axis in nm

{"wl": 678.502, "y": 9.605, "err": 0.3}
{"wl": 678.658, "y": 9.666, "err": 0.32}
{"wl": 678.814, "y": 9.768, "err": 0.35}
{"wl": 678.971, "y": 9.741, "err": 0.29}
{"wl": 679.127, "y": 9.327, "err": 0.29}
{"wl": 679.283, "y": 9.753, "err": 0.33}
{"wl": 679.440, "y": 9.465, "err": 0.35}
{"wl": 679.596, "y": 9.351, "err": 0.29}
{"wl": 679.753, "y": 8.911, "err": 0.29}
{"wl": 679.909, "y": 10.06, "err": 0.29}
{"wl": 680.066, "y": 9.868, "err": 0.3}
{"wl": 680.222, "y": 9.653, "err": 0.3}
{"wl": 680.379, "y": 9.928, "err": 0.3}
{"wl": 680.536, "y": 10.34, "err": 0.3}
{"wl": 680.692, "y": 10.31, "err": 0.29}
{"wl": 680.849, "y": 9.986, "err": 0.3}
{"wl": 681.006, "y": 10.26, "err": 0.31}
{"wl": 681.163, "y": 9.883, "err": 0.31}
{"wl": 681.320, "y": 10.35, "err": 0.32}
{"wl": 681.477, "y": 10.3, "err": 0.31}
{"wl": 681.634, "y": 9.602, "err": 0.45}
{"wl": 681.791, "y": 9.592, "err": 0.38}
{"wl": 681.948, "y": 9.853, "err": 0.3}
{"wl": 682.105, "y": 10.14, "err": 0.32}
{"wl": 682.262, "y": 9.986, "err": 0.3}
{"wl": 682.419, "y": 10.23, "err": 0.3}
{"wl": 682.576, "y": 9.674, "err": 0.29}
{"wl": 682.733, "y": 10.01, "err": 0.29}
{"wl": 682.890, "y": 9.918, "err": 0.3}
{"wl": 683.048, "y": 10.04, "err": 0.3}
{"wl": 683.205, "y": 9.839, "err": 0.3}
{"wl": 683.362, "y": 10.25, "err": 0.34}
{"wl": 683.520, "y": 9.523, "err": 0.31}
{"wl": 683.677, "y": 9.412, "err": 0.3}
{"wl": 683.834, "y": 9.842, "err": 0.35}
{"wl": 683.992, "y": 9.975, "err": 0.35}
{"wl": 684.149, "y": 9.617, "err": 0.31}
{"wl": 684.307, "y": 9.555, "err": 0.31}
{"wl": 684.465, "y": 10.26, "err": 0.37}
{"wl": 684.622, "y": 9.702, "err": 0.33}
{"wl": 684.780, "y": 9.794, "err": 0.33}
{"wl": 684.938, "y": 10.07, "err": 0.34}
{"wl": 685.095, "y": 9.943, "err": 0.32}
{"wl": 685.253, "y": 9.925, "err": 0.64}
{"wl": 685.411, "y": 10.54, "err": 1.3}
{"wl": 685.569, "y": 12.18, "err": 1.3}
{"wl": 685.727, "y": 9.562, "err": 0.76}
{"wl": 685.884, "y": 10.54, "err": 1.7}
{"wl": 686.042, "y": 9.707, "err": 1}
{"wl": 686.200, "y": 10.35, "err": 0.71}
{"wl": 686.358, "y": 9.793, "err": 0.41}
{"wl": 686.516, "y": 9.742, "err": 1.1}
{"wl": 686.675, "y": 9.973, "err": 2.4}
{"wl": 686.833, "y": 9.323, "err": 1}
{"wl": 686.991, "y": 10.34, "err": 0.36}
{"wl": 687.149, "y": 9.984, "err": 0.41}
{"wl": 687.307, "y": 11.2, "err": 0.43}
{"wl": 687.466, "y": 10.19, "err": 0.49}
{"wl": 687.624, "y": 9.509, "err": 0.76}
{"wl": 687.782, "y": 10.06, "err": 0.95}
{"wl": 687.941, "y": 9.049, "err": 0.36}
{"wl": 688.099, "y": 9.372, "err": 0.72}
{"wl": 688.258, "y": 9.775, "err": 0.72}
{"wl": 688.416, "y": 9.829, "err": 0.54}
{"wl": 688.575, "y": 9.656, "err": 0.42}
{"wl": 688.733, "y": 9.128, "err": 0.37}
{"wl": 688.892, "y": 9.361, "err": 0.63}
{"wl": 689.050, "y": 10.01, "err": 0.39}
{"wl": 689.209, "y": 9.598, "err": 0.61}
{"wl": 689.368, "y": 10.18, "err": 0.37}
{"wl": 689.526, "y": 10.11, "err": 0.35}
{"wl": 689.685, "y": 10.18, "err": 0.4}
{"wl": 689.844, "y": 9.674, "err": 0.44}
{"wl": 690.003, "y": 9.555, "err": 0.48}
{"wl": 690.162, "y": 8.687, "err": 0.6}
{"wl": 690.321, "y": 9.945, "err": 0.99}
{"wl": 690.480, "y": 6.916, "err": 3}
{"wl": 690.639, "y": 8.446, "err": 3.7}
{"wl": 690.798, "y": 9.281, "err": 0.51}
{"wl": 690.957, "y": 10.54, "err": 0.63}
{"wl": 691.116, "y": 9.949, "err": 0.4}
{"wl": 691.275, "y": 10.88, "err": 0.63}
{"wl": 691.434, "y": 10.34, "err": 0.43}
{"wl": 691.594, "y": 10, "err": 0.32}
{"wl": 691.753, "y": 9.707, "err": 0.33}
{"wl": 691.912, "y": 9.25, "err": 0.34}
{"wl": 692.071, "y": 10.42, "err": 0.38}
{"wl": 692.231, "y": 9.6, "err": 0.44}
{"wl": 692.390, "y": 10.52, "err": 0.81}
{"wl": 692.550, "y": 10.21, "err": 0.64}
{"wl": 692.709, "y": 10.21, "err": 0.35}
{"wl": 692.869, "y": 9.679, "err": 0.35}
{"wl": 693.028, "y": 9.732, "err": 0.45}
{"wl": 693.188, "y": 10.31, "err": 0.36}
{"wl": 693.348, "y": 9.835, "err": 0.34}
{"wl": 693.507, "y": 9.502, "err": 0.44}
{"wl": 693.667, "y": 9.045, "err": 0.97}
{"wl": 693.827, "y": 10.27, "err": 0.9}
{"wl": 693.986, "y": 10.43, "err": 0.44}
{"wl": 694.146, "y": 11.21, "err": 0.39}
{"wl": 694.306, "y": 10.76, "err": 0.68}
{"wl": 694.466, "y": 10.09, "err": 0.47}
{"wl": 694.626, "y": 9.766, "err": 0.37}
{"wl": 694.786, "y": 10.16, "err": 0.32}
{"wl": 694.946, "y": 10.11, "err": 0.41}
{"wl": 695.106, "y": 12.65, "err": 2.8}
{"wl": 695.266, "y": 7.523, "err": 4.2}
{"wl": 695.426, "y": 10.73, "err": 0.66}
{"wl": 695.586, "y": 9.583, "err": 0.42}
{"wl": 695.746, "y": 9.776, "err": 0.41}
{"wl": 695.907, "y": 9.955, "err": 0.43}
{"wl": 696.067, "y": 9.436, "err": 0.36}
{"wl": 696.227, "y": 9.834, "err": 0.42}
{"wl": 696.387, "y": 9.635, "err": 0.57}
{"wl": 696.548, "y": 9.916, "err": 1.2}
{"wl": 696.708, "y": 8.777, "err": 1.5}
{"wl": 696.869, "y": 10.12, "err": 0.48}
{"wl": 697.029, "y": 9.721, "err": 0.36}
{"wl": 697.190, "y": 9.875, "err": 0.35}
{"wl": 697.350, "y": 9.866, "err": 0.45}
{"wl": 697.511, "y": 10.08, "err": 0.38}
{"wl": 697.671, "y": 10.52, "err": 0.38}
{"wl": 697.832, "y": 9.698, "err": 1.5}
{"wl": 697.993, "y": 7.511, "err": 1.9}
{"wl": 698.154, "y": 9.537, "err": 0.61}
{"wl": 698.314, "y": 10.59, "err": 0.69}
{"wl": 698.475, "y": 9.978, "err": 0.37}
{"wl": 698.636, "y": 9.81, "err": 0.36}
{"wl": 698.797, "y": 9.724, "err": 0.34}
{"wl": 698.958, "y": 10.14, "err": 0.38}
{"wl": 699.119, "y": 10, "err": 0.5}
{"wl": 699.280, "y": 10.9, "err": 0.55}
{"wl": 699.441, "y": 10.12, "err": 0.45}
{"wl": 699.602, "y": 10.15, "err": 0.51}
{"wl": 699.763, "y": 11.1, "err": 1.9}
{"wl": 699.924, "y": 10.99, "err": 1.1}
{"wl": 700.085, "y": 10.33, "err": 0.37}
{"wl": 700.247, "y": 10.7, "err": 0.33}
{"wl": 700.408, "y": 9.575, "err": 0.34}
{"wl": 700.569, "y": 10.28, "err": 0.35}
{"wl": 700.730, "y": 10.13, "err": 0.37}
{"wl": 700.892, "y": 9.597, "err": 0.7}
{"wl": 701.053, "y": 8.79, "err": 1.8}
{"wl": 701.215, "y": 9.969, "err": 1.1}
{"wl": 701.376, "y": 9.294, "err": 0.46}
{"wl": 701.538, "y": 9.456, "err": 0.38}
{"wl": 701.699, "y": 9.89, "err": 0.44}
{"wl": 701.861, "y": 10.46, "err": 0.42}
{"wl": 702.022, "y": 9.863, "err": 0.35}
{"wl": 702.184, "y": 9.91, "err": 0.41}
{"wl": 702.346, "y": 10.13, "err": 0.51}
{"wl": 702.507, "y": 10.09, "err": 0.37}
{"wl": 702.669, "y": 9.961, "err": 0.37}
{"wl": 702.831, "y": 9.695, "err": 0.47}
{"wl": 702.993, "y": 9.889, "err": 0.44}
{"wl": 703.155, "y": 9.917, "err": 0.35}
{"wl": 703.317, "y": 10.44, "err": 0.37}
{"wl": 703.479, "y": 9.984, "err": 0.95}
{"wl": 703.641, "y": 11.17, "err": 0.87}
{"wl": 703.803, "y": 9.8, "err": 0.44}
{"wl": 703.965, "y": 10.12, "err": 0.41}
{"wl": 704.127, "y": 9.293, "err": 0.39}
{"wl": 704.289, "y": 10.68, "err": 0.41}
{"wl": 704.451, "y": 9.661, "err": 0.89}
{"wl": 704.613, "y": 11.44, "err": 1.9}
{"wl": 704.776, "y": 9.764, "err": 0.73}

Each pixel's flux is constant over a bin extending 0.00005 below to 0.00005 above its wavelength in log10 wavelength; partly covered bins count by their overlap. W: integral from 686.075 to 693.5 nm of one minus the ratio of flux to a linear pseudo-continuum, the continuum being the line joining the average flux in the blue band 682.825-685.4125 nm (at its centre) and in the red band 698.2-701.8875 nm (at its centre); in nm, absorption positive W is 0.12 nm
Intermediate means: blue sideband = 9.87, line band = 9.79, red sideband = 10.1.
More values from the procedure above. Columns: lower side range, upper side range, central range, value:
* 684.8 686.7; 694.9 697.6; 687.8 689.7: 0.077 nm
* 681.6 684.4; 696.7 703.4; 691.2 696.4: -0.066 nm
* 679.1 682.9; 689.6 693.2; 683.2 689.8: -0.086 nm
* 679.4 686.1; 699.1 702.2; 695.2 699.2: 0.141 nm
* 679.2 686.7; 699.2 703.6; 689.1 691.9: 0.100 nm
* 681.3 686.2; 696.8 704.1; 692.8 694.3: -0.007 nm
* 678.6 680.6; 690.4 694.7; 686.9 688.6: -0.018 nm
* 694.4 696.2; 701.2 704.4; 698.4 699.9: -0.038 nm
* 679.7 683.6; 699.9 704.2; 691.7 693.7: 0.019 nm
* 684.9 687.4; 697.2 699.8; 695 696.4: 0.014 nm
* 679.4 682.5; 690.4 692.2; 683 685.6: -0.046 nm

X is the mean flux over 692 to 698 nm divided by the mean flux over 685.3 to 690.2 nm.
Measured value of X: 1.00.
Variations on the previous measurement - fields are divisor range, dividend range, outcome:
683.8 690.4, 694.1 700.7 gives 1.01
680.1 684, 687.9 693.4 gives 0.98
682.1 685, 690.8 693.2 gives 1.02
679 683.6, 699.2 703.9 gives 1.02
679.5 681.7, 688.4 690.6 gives 0.95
